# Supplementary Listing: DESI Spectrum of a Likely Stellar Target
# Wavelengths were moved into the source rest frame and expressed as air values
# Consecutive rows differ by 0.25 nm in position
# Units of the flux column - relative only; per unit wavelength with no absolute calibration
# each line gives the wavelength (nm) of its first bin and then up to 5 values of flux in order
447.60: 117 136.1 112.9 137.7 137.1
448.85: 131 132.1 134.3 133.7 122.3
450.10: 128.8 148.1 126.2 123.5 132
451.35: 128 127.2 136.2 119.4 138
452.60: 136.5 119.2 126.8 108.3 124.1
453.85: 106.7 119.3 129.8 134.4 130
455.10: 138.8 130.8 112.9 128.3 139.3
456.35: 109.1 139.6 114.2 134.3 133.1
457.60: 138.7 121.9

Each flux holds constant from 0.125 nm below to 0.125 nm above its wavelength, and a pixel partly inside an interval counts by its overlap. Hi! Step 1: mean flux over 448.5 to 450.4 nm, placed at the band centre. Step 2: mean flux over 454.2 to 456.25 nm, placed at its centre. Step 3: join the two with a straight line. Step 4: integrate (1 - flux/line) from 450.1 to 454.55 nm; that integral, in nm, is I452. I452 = 0.16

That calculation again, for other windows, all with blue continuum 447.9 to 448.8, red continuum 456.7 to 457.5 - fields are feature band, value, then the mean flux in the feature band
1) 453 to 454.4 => 0.11 nm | 118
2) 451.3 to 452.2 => 0.01 nm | 128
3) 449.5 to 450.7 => -0.02 nm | 132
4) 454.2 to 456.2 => -0.03 nm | 130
